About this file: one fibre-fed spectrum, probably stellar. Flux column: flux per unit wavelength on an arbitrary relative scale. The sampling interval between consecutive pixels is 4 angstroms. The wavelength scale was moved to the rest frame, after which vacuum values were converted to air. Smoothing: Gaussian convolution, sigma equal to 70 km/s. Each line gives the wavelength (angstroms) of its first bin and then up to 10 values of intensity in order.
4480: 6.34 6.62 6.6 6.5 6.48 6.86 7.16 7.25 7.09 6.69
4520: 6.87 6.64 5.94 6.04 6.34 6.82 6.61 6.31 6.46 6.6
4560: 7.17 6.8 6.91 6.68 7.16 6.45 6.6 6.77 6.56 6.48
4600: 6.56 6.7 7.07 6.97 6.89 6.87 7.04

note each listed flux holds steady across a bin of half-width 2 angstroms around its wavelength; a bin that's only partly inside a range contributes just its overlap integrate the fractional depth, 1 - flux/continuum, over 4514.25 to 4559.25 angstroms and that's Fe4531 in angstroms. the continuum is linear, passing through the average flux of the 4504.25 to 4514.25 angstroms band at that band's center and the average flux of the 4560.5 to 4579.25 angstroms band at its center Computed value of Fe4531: 3.4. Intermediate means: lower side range 7.16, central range 6.5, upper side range 6.88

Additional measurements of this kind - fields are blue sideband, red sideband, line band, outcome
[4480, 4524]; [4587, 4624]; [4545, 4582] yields 0.3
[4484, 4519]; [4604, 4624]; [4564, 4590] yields 0.5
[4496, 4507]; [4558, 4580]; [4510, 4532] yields 1.1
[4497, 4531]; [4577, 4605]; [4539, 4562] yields 0.1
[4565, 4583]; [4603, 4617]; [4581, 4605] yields 0.9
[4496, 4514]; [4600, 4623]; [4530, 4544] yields 1.1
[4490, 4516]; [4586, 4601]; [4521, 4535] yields 1.1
